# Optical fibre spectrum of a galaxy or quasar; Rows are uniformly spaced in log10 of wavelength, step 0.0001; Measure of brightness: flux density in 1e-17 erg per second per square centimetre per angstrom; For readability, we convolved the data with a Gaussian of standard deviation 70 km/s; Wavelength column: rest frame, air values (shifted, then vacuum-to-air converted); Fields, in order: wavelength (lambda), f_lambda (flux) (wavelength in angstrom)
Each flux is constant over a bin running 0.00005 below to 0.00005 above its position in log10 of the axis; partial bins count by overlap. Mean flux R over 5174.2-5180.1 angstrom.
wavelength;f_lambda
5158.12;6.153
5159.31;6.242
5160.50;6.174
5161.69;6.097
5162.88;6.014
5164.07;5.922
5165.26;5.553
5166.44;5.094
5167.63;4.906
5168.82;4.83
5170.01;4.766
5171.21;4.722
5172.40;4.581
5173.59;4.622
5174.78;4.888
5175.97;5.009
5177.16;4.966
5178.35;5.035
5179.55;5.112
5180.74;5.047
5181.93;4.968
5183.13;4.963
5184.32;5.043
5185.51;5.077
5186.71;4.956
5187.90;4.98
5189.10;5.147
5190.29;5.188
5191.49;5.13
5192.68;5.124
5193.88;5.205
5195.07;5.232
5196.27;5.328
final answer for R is 5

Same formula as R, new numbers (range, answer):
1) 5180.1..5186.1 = 5.03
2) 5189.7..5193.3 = 5.14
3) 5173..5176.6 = 4.85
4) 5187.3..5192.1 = 5.12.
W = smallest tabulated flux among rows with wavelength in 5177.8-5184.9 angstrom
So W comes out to 4.963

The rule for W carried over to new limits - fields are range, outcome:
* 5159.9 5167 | 5.094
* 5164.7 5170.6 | 4.766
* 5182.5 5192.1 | 4.956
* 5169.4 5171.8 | 4.722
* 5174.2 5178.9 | 4.888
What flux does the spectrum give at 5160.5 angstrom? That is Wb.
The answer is 6.174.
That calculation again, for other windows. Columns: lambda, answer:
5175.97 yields 5.009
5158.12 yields 6.153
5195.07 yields 5.232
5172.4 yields 4.581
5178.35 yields 5.035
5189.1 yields 5.147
